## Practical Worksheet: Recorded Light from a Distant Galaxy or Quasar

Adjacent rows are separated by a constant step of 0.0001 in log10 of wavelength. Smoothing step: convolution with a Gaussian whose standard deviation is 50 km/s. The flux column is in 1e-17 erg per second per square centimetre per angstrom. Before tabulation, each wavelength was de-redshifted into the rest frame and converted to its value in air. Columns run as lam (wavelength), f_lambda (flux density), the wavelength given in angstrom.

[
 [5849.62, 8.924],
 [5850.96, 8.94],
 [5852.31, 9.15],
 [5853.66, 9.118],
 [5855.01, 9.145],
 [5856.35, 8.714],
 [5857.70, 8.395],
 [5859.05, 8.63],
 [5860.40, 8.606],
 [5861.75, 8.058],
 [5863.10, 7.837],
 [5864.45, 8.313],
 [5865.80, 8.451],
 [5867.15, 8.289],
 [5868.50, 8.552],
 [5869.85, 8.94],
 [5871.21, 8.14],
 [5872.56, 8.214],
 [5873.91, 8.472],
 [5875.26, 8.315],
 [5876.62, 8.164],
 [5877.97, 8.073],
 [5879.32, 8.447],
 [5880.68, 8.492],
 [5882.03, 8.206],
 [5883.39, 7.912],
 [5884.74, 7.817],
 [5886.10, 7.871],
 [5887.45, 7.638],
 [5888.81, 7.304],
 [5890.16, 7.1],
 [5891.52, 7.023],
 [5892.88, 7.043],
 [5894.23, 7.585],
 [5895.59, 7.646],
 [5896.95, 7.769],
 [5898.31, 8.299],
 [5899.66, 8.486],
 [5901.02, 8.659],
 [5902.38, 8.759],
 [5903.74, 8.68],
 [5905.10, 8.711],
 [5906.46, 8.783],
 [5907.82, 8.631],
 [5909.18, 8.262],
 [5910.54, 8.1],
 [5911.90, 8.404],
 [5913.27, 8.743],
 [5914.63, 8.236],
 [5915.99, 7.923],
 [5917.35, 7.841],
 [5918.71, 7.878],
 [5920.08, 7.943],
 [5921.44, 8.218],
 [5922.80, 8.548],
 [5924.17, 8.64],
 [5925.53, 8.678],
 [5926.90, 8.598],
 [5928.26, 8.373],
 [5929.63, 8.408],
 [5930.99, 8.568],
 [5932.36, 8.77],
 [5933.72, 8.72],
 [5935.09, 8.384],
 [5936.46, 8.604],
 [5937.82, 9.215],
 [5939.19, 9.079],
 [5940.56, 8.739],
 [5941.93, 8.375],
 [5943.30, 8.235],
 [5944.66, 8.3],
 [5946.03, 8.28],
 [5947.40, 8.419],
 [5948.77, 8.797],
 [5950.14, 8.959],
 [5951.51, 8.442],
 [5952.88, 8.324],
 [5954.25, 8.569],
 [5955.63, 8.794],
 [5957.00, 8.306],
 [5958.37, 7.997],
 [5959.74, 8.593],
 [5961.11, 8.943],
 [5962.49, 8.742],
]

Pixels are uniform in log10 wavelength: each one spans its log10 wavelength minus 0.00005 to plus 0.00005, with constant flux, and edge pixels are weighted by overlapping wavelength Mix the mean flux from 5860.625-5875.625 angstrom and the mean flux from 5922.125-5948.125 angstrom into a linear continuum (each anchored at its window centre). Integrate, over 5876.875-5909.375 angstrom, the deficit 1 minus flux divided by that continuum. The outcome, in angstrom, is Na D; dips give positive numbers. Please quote 1.46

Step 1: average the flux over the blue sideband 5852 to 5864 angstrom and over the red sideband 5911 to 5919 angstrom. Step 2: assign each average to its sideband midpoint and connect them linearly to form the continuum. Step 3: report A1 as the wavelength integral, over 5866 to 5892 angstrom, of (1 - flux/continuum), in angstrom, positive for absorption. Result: 1.2 angstrom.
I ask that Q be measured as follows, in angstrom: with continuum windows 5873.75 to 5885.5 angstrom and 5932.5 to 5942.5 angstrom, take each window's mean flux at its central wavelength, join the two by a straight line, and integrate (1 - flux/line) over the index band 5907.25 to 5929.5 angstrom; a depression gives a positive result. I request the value 0.6 angstrom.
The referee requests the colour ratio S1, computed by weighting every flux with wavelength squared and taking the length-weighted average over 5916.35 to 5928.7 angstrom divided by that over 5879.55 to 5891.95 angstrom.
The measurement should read 1.08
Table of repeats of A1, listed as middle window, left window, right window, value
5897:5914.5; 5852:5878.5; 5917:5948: -0.1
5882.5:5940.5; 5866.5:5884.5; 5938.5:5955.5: 1.3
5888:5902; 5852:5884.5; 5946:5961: 1.2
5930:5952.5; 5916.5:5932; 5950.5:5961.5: -0.5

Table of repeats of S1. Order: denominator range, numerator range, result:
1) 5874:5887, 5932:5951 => 1.08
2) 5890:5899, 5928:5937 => 1.15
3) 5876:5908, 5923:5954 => 1.08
